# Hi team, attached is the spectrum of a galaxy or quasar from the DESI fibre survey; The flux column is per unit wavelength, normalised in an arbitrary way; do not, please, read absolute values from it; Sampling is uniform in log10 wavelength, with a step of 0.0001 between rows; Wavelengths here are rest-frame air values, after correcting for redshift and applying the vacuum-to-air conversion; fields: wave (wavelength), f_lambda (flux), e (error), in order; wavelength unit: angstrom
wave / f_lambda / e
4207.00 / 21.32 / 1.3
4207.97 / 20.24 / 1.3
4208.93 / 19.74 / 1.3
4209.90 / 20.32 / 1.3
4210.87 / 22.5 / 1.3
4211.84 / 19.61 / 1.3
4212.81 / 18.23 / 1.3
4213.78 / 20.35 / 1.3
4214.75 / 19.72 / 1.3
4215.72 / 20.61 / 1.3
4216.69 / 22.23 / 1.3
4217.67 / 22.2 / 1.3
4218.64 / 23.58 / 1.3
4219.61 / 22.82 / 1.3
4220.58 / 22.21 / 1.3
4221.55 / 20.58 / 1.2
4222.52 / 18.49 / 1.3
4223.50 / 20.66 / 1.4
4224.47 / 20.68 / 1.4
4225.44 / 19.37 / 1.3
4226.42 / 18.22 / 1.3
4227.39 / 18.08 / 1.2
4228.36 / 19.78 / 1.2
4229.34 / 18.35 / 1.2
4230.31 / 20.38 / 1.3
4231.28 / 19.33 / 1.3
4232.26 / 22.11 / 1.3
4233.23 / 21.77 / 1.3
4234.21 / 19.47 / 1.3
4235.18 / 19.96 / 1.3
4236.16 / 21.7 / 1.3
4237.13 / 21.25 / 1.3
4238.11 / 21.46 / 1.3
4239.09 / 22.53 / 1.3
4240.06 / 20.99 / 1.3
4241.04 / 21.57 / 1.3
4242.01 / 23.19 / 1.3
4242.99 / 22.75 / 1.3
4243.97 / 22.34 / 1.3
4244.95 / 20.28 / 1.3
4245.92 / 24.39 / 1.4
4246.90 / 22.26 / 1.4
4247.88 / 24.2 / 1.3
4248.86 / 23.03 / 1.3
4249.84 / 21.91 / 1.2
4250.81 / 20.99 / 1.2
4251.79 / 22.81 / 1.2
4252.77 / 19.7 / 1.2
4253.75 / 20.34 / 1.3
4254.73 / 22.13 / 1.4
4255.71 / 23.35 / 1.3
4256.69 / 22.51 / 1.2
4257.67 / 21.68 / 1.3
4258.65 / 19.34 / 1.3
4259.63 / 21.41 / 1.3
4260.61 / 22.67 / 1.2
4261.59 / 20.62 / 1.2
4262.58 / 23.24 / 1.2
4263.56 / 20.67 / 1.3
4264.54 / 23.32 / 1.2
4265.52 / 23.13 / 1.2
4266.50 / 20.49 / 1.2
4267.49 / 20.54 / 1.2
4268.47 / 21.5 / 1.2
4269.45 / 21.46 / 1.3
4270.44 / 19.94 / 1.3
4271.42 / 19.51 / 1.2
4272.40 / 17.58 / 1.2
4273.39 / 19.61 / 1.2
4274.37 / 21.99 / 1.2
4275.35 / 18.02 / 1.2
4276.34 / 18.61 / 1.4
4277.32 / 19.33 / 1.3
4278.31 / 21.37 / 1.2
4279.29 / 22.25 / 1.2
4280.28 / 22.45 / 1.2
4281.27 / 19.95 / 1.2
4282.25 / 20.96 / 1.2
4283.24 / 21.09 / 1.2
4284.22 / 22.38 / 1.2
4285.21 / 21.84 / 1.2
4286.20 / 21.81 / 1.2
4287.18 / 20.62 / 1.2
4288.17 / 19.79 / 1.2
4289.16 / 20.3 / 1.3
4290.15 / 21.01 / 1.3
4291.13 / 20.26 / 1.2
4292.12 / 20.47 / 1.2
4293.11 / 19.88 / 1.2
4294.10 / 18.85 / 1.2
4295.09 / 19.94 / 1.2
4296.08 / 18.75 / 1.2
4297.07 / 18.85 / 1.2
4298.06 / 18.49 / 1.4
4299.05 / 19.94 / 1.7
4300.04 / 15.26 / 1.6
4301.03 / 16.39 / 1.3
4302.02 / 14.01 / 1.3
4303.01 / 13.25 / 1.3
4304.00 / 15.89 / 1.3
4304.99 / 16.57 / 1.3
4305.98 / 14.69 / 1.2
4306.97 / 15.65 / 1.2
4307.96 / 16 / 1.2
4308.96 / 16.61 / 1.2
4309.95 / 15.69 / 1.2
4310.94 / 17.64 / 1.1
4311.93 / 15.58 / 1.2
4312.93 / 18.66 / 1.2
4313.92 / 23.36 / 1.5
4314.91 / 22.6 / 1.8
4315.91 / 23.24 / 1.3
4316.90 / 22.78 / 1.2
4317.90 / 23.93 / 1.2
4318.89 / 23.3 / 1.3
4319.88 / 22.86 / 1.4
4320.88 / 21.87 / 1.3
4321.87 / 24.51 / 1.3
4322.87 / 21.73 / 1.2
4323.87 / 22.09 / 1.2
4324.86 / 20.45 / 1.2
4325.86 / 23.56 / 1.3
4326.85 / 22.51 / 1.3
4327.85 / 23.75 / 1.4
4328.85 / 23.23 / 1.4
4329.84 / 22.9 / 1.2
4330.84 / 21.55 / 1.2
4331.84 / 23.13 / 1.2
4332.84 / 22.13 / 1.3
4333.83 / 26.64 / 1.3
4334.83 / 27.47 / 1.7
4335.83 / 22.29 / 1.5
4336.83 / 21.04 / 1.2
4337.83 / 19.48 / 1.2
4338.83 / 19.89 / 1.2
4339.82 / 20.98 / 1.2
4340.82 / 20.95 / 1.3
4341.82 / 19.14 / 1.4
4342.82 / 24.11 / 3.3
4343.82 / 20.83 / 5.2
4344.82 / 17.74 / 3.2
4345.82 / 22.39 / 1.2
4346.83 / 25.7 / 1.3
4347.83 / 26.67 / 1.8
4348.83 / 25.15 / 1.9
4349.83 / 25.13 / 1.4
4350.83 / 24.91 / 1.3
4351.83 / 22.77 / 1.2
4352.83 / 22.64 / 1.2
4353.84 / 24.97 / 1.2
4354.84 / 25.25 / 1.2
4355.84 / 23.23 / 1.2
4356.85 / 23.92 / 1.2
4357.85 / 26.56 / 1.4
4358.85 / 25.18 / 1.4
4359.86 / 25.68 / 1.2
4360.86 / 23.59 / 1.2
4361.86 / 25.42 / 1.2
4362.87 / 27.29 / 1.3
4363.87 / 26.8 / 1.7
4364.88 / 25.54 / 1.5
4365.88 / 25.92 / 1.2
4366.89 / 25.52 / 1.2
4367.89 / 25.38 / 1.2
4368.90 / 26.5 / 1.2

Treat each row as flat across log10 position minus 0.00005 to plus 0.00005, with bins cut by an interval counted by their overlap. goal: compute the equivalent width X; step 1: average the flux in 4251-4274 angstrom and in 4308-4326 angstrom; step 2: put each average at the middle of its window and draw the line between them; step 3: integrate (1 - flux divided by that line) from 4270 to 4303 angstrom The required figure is 2.26 angstrom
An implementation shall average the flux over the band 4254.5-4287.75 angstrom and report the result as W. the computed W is 21.1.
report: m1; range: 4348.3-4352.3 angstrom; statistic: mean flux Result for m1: 24.6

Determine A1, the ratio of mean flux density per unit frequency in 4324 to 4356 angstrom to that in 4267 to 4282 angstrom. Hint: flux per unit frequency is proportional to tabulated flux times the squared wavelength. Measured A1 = 1.16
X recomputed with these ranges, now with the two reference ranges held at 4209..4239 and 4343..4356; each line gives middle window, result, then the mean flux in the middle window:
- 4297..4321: 4.5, 18.5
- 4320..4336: 0.0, 23.1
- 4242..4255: -0.6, 22.1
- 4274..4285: 0.6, 20.8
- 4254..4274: 0.3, 21.2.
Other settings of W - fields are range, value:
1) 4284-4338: 20.3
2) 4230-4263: 21.7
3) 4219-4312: 20.2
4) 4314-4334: 22.9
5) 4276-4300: 20.3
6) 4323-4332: 22.5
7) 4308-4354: 22.1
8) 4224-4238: 20.1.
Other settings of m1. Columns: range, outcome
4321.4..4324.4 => 22.7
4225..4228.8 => 18.8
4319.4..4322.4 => 23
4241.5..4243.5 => 23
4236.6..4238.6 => 21.4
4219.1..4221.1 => 22.6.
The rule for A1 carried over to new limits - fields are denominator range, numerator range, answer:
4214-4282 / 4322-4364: 1.16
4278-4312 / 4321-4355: 1.25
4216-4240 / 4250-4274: 1.04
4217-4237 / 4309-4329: 1.10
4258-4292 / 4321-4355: 1.13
